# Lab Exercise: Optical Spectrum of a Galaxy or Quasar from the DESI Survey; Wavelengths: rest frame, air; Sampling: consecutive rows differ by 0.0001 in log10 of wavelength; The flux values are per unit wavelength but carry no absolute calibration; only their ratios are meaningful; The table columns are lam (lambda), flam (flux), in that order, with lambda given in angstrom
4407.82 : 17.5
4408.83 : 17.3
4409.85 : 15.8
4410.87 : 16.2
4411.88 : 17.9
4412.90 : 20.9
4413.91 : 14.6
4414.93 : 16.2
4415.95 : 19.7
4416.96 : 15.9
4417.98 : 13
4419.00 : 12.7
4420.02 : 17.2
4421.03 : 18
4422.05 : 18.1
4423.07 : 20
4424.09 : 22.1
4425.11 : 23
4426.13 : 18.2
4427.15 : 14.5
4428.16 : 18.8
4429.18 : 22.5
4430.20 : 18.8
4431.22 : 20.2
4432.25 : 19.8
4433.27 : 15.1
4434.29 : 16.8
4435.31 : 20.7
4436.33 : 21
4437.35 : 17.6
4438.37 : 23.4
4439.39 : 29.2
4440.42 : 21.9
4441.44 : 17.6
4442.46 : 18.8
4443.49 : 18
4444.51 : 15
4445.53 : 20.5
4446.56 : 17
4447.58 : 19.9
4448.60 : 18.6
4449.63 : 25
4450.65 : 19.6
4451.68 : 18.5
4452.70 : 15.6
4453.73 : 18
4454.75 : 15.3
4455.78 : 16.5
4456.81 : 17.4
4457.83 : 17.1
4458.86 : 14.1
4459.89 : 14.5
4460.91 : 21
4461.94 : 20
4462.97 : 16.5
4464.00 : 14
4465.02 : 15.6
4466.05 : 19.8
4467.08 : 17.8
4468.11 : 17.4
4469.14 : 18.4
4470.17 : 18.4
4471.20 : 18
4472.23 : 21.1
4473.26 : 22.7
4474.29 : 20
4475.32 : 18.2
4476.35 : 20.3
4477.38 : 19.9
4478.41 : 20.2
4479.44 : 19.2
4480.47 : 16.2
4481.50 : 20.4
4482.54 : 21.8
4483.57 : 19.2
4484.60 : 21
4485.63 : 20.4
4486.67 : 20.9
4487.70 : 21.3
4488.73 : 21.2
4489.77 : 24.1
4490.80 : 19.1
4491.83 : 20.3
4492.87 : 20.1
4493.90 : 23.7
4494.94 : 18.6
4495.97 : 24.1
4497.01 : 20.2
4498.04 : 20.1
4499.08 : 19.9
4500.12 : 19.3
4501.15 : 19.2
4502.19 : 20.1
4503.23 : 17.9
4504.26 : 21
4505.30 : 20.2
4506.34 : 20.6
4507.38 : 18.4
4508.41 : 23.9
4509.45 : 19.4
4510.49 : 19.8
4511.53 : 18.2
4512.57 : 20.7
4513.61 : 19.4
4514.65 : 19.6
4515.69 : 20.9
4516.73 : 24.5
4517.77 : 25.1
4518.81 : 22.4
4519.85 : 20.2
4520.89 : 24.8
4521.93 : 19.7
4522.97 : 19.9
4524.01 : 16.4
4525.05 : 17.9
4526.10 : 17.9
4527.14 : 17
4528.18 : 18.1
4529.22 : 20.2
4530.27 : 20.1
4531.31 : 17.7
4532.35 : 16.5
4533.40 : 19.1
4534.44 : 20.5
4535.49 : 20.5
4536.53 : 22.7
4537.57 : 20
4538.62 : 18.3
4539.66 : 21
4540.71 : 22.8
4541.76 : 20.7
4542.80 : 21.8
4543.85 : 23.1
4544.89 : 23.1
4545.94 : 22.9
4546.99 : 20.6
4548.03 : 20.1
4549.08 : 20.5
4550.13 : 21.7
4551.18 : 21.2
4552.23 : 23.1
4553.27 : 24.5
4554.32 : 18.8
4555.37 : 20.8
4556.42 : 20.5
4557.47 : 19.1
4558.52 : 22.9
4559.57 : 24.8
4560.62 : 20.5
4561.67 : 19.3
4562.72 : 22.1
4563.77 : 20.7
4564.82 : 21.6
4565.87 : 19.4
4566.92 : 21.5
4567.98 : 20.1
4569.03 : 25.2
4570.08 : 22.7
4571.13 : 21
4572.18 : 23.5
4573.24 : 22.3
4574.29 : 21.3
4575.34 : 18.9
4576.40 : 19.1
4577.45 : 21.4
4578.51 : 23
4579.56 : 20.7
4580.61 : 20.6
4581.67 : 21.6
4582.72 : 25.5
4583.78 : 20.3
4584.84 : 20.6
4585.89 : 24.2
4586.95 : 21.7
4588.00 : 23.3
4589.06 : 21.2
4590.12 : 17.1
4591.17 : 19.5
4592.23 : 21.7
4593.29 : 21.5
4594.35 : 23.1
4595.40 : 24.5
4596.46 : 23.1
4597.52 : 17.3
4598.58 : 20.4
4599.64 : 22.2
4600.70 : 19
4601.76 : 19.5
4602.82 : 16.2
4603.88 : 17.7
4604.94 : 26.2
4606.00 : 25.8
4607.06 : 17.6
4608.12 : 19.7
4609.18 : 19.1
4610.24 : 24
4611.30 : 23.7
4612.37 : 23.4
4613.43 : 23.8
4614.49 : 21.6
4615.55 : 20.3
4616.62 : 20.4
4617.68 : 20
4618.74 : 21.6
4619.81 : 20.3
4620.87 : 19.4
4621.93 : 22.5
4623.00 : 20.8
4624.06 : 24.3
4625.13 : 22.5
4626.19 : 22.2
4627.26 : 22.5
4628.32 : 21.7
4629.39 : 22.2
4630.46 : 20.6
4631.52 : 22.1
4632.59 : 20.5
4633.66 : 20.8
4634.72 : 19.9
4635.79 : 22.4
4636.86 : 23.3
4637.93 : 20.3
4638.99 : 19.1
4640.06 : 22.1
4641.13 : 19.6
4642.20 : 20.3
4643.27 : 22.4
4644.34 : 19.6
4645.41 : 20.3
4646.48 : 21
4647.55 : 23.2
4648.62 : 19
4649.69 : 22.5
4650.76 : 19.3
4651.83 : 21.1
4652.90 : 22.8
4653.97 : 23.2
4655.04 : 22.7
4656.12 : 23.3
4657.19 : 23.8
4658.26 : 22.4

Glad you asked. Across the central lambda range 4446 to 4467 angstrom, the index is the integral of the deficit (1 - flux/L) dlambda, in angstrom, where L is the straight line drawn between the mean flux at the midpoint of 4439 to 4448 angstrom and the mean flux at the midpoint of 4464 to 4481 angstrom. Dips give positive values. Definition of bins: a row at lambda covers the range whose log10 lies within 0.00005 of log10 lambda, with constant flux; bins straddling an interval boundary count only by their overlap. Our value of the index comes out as 1.7 angstrom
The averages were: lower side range 19.6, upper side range 18.8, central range 17.7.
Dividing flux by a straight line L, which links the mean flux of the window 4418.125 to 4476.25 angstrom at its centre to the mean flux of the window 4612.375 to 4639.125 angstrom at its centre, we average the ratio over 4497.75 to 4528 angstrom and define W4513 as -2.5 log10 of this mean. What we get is -0.02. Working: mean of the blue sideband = 18.6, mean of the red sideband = 21.5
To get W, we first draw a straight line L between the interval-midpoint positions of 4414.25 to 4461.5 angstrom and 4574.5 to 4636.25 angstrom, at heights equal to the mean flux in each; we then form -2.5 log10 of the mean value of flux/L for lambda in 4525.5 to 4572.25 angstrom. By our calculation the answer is -0.03 mag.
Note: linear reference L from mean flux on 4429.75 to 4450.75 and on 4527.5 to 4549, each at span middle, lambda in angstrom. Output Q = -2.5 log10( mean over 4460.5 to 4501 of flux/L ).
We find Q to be 0.02 mag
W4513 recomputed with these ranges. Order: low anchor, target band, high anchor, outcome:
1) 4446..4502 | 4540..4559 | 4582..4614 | -0.05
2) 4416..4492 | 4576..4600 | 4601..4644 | -0.03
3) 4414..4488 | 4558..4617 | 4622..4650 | -0.04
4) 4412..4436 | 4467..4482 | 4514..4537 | -0.01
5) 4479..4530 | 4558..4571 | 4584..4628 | -0.04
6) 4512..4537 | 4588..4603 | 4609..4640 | 0.03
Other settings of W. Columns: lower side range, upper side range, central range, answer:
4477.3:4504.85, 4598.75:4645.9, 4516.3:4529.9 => 0.01 mag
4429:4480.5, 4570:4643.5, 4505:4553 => -0.03 mag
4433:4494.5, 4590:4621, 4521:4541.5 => 0.04 mag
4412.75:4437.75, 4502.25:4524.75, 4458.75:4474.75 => 0.07 mag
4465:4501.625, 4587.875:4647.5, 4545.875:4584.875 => -0.04 mag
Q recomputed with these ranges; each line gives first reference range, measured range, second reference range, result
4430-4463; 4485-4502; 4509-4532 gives -0.07 mag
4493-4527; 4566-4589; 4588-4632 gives -0.04 mag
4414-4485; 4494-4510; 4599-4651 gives -0.05 mag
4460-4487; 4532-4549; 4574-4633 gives -0.03 mag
